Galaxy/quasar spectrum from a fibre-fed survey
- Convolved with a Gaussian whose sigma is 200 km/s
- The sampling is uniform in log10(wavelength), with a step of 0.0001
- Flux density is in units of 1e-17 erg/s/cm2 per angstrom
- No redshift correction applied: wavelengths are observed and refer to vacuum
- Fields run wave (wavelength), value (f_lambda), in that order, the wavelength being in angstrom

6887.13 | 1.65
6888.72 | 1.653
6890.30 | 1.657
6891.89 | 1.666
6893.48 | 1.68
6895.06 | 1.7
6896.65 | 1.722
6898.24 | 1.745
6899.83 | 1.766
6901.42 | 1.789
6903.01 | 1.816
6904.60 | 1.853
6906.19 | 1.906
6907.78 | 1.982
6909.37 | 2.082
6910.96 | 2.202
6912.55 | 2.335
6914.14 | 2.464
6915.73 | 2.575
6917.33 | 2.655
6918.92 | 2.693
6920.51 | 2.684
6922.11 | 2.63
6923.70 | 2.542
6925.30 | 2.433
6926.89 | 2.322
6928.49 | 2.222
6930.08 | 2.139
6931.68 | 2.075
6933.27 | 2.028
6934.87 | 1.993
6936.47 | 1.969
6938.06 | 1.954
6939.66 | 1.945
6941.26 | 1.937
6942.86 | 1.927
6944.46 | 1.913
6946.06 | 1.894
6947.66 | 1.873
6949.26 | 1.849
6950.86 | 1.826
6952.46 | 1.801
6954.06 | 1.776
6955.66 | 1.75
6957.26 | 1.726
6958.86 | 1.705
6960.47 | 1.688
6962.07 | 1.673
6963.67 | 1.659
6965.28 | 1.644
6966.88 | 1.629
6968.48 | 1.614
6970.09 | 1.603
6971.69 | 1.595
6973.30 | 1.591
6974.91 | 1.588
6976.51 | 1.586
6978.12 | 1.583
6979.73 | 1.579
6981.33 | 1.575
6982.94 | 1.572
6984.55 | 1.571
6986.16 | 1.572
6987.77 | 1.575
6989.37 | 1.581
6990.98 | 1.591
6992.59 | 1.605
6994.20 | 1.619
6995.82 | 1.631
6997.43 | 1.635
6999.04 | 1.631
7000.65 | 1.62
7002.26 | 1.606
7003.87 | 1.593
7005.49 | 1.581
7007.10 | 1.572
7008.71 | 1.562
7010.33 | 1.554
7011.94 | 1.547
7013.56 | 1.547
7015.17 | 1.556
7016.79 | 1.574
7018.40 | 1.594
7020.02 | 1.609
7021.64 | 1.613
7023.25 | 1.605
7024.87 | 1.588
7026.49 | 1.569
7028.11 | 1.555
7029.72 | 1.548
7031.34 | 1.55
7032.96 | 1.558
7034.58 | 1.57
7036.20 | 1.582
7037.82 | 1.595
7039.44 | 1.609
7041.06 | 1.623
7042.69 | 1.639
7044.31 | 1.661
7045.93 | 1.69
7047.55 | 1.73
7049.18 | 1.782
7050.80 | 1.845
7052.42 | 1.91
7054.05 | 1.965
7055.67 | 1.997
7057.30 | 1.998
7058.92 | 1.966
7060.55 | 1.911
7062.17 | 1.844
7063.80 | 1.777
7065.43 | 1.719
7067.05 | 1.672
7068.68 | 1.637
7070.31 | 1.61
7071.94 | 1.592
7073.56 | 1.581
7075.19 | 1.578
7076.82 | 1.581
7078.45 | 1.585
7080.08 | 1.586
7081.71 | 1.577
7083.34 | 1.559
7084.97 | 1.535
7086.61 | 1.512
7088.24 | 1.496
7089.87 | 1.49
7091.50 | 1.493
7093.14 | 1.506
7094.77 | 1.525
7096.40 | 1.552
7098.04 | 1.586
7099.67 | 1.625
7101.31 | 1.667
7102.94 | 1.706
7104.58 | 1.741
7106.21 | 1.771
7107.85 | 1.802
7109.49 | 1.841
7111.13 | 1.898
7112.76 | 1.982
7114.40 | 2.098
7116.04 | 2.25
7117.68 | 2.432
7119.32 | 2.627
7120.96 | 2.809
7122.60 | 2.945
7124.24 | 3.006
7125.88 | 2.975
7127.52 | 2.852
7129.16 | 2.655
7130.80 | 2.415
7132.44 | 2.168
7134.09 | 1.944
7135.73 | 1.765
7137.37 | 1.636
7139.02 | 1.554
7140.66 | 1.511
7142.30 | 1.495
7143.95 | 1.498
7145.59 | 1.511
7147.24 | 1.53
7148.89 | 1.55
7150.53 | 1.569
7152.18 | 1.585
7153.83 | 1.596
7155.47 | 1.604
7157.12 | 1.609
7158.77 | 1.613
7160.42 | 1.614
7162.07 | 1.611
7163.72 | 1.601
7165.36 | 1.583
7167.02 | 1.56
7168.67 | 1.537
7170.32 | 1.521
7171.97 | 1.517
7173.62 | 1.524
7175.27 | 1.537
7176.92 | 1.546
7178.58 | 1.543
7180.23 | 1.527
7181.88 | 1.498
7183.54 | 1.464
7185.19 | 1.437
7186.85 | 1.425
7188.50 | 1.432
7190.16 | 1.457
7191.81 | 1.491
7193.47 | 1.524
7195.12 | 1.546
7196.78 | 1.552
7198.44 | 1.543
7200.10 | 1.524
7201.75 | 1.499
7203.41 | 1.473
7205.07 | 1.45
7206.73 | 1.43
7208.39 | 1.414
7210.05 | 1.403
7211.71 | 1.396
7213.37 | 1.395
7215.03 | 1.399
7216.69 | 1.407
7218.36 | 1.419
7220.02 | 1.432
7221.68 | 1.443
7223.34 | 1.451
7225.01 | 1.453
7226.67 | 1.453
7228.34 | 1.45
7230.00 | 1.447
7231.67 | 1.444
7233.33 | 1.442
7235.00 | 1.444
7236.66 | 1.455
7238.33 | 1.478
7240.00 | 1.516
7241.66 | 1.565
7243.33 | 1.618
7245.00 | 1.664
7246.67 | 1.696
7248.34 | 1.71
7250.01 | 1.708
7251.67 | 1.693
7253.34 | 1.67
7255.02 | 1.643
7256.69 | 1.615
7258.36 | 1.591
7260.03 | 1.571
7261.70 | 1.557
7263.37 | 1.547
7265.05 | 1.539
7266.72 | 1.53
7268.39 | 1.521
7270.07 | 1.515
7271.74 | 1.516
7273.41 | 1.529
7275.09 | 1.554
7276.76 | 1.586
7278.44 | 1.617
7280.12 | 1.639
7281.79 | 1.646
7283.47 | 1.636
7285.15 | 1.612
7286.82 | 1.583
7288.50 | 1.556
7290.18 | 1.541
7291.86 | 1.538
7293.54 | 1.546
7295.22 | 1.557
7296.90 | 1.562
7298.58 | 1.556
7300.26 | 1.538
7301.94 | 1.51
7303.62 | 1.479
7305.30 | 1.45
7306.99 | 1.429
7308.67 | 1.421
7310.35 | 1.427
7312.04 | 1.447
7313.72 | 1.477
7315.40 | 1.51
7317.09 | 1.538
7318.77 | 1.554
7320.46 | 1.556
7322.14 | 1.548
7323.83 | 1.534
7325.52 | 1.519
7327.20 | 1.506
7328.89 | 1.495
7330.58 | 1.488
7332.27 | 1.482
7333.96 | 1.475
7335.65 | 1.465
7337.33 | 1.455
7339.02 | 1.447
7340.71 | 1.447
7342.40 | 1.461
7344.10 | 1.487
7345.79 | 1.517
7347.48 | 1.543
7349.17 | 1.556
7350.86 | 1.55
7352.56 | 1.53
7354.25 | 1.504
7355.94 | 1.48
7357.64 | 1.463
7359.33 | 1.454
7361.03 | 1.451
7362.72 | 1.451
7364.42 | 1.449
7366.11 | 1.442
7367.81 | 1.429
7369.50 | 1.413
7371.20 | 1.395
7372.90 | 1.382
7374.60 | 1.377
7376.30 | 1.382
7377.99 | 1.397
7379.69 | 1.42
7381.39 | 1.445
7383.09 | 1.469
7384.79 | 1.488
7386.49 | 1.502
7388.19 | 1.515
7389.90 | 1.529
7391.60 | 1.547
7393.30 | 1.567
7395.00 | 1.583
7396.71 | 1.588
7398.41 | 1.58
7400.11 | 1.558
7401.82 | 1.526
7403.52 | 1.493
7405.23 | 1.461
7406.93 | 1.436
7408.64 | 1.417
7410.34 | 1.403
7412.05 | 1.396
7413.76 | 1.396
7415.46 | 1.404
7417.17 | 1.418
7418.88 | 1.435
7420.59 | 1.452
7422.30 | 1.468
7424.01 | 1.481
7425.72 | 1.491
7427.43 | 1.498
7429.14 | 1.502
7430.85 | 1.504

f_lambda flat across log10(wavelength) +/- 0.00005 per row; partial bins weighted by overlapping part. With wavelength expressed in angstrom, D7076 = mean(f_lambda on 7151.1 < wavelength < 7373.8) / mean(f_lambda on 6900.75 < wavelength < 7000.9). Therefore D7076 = 0.80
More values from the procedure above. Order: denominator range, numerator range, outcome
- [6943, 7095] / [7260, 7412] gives 0.91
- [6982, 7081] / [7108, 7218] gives 1.05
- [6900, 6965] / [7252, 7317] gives 0.75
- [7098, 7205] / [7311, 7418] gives 0.83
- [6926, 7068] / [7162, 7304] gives 0.89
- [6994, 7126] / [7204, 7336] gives 0.87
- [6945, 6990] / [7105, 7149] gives 1.26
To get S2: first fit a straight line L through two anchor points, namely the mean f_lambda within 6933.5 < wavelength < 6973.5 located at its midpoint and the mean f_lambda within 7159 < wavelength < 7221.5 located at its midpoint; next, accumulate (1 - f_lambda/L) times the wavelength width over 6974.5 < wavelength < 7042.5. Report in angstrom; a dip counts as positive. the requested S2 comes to 5.3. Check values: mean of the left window 1.79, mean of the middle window 1.59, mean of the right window 1.49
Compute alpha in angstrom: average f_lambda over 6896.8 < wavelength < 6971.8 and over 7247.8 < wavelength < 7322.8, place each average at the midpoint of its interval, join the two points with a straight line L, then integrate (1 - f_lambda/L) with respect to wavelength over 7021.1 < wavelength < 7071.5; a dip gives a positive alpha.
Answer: 4.1 angstrom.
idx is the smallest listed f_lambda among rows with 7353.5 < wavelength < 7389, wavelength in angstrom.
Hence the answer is 1.377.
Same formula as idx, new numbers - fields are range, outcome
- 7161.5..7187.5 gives 1.425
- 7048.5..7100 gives 1.49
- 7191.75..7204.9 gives 1.473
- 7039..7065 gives 1.609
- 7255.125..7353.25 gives 1.421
